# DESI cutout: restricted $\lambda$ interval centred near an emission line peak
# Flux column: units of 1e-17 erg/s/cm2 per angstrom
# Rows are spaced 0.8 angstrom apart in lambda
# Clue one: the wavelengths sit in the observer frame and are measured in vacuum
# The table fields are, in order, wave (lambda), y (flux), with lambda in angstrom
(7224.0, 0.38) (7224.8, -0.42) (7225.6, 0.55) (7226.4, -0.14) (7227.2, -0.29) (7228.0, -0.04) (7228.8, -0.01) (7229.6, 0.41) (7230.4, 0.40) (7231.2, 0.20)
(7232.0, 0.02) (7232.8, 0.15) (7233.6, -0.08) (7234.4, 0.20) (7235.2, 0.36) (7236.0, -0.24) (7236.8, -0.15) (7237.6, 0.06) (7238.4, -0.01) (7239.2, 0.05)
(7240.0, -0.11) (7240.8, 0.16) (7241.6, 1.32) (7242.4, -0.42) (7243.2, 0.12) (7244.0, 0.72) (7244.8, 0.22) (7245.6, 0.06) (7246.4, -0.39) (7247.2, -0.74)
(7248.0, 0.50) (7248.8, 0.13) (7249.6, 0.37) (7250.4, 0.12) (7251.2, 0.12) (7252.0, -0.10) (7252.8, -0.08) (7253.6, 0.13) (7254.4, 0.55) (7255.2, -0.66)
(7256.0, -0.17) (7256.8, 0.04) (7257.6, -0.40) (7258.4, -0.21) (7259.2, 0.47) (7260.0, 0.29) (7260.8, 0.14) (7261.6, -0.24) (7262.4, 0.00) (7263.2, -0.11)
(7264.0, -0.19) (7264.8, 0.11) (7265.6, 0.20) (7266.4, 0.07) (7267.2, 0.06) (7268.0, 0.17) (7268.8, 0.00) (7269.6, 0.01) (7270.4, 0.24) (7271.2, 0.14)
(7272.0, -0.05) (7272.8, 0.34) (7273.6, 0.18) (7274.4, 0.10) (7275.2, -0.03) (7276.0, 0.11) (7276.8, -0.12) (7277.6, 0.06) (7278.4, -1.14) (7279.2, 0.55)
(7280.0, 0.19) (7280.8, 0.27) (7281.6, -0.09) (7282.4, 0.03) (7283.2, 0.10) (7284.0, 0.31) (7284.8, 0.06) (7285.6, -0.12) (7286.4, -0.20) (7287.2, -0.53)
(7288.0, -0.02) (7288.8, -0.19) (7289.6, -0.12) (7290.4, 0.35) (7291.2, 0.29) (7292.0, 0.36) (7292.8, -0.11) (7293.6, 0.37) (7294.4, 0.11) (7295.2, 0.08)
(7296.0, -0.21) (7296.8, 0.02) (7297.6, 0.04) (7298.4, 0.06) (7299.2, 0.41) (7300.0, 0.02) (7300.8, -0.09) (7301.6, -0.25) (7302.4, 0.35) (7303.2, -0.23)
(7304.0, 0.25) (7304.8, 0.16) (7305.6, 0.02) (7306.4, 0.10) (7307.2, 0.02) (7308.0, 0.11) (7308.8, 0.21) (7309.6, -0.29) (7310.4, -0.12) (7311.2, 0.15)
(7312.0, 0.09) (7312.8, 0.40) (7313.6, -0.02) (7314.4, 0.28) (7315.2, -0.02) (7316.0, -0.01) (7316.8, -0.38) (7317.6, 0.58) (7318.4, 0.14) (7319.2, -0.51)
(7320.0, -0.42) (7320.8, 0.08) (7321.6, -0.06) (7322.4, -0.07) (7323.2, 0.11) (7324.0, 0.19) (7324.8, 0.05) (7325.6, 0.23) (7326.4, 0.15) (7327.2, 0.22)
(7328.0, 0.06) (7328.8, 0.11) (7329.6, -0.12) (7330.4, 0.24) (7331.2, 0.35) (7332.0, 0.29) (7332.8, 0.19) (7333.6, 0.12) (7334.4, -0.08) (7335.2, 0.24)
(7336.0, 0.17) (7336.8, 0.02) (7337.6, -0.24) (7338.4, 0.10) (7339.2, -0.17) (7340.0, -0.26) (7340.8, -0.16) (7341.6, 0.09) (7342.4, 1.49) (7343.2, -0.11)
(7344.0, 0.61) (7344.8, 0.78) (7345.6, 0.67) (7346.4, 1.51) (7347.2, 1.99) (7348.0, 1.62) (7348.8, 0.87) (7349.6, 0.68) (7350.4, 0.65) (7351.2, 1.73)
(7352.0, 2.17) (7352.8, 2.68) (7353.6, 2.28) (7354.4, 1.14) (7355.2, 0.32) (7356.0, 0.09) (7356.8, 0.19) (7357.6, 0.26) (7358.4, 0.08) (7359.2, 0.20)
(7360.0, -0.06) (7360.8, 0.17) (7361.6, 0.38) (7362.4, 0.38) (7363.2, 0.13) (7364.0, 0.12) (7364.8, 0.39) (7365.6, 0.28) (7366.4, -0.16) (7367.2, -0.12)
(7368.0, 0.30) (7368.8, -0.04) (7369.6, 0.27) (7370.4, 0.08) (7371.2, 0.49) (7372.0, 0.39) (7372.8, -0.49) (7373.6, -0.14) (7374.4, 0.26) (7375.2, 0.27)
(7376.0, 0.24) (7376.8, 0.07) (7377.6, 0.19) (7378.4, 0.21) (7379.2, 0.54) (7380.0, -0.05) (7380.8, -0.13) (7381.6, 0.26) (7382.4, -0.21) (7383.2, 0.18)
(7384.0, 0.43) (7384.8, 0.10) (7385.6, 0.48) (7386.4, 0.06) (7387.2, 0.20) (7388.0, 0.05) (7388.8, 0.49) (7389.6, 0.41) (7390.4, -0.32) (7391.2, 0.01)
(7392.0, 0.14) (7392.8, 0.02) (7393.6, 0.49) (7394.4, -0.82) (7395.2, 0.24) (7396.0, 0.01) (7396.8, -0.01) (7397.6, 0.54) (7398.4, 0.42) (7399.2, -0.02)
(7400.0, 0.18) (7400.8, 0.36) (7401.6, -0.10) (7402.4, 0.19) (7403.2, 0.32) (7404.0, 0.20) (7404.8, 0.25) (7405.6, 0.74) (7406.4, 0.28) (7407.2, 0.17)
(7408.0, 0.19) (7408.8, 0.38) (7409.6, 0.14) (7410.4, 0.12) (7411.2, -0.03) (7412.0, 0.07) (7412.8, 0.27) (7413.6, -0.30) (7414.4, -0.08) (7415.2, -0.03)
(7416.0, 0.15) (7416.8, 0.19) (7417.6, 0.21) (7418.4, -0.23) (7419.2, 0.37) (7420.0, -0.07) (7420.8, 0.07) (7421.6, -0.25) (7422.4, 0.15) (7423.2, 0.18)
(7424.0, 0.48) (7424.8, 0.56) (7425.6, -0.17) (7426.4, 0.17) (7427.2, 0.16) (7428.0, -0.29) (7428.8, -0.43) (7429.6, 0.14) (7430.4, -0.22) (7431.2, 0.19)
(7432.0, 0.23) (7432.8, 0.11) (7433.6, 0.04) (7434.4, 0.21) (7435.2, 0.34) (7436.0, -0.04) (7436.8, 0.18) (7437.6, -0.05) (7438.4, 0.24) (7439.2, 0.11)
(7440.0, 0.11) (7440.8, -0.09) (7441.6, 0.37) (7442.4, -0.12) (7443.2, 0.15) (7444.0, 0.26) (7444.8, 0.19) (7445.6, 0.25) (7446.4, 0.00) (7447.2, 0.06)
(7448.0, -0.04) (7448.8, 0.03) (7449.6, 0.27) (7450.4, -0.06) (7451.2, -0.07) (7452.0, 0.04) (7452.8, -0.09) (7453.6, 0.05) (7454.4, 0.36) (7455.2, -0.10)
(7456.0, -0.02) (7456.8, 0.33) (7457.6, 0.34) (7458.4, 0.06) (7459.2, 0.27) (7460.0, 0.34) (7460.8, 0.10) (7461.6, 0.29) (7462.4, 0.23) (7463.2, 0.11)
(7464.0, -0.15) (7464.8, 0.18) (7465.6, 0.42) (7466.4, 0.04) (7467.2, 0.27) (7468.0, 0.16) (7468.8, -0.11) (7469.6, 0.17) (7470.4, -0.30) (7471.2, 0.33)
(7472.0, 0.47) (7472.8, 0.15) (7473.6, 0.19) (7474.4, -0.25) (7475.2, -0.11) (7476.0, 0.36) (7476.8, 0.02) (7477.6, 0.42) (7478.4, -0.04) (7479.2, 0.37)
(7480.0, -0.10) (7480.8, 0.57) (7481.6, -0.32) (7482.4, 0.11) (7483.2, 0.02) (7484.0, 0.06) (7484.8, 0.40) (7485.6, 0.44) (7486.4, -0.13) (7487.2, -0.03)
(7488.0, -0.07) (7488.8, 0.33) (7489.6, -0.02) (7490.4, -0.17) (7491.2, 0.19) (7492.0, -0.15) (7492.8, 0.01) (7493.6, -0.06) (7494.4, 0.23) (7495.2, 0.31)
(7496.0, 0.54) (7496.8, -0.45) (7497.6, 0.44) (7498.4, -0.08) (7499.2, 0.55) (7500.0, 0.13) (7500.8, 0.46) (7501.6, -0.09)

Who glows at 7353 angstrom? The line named [O II]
